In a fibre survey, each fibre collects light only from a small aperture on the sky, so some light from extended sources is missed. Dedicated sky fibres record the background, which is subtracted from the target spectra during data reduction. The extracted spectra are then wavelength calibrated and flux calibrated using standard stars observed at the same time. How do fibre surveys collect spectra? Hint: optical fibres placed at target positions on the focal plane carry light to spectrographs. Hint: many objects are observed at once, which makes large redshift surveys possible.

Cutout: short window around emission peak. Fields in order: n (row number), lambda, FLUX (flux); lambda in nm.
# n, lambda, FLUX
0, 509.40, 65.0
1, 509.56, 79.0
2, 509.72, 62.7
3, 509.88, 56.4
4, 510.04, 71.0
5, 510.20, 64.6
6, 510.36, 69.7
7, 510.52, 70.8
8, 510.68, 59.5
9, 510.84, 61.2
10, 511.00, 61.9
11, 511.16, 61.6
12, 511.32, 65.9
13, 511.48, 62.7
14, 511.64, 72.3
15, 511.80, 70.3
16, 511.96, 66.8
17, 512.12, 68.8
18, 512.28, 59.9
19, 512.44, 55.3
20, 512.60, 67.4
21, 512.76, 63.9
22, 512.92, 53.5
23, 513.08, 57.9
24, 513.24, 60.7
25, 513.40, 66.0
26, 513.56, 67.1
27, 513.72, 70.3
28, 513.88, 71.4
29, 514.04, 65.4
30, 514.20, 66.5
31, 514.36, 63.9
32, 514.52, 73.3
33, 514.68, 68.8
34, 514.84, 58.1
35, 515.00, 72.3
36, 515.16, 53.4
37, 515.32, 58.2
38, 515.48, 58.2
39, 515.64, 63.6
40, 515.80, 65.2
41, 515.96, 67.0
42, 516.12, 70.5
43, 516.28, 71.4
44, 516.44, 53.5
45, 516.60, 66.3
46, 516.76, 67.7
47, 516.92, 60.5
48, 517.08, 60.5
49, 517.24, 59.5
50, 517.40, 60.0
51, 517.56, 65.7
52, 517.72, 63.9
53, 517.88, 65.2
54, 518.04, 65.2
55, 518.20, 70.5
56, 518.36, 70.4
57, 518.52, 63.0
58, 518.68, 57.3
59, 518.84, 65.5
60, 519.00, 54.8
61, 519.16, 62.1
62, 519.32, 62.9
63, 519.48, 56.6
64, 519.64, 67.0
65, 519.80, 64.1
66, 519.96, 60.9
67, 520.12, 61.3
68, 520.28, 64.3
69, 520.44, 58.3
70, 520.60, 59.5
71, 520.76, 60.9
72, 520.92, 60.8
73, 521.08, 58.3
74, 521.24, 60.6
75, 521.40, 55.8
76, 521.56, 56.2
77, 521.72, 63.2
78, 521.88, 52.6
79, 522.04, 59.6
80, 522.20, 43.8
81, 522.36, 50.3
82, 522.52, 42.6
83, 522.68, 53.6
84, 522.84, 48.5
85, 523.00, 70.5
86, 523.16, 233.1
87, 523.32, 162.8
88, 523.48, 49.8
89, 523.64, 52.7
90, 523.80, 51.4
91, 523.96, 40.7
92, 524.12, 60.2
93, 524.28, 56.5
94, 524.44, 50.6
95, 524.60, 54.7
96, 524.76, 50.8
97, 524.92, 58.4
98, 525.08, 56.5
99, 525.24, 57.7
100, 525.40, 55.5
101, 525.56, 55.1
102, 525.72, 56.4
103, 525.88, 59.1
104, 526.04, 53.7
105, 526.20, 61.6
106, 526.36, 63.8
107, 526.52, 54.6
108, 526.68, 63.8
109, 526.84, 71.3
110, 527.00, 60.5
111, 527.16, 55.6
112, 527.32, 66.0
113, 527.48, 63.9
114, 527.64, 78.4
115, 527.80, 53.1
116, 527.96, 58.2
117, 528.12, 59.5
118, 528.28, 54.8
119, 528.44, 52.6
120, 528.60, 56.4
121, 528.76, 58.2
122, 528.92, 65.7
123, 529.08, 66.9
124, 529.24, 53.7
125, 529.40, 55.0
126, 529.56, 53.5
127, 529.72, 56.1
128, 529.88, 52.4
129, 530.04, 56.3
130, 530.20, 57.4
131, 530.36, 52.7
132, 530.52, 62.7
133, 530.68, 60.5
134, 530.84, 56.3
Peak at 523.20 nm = H-beta 4861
